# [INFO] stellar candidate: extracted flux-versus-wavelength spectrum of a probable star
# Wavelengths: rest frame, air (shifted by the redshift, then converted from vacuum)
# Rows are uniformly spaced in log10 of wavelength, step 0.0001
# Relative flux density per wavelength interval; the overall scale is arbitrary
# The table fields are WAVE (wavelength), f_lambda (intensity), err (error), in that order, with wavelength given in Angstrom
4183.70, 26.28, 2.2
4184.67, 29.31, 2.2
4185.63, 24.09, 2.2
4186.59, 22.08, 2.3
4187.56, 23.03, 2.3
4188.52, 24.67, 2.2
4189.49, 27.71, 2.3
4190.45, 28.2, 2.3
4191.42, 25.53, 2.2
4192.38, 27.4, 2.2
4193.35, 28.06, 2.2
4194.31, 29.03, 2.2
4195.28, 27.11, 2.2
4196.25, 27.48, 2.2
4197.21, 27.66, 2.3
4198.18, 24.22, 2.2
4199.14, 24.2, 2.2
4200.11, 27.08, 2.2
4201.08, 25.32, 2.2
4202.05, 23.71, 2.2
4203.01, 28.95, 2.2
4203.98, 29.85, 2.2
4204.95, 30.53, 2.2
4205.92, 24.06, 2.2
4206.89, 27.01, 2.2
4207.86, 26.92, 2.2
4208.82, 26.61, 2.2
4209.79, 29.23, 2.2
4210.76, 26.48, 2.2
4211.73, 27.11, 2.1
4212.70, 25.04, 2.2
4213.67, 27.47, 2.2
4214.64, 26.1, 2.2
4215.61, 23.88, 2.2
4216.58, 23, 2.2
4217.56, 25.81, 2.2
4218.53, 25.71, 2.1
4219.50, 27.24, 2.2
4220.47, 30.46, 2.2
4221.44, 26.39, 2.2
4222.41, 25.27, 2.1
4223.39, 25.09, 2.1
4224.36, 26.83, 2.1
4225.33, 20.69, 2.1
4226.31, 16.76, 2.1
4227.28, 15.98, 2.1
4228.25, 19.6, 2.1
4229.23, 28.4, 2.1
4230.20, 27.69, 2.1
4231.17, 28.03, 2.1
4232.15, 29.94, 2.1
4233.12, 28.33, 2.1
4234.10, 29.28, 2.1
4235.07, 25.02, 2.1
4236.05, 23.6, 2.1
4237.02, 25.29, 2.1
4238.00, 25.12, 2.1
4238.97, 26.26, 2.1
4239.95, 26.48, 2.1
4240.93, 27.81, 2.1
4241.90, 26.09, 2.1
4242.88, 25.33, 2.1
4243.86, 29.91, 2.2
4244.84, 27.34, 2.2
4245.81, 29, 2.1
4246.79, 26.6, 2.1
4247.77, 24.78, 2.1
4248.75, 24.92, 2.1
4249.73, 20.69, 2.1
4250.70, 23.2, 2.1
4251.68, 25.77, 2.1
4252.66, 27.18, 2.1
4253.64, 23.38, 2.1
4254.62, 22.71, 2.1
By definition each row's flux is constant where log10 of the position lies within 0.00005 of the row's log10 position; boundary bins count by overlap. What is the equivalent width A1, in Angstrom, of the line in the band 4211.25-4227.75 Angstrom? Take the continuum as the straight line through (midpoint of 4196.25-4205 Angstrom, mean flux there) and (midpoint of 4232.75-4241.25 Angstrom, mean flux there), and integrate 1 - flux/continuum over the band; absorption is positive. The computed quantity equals 1.15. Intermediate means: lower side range 26.7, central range 24.6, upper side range 26.3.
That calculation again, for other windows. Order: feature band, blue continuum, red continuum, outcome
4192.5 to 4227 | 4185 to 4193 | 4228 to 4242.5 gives -0.2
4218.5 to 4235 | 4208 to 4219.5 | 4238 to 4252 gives 0.4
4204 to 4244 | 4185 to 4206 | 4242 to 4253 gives 0.3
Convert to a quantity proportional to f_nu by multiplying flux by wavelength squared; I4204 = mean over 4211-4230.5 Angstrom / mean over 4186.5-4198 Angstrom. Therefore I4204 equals 0.94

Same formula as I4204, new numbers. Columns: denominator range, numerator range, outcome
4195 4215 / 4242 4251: 0.98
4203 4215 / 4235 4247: 0.99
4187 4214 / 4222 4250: 0.97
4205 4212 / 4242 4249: 1.01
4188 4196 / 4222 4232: 0.88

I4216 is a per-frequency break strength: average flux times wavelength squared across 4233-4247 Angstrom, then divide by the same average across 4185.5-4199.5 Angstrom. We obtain 1.05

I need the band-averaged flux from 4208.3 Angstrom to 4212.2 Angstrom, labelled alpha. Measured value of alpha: 27.4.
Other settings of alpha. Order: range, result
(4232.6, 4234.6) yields 28.9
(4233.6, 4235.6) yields 27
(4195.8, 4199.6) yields 26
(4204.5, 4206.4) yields 27.2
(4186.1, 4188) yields 22.5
